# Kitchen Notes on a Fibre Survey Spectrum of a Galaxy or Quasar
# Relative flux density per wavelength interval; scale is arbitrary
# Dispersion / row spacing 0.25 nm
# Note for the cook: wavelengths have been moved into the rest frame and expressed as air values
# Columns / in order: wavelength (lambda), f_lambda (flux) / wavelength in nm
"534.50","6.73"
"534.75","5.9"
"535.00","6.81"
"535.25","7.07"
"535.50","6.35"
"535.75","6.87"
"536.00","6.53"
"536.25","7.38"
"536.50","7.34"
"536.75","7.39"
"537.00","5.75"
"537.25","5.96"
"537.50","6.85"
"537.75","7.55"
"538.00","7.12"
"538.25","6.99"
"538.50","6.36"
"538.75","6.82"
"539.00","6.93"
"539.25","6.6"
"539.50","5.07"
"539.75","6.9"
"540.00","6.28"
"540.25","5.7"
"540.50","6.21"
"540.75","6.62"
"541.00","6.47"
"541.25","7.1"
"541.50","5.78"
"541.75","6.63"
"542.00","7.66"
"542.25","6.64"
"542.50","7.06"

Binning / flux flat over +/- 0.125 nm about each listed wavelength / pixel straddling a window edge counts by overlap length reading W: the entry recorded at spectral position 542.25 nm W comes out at 6.64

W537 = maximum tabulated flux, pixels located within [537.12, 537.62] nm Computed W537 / 6.85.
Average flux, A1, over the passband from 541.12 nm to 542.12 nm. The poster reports 6.79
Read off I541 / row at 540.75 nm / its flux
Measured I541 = 6.62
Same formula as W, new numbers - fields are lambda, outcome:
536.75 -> 7.39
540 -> 6.28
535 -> 6.81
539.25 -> 6.6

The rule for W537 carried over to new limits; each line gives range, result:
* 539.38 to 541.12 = 6.9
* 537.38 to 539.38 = 7.55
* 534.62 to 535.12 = 6.81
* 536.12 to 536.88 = 7.39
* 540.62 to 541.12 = 6.62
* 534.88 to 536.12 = 7.07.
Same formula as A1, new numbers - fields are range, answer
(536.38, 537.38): 6.61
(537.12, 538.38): 6.89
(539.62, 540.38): 6.28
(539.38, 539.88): 6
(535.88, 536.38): 6.96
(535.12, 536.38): 6.84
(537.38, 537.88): 7.2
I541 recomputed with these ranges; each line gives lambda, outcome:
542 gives 7.66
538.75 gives 6.82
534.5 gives 6.73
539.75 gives 6.9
